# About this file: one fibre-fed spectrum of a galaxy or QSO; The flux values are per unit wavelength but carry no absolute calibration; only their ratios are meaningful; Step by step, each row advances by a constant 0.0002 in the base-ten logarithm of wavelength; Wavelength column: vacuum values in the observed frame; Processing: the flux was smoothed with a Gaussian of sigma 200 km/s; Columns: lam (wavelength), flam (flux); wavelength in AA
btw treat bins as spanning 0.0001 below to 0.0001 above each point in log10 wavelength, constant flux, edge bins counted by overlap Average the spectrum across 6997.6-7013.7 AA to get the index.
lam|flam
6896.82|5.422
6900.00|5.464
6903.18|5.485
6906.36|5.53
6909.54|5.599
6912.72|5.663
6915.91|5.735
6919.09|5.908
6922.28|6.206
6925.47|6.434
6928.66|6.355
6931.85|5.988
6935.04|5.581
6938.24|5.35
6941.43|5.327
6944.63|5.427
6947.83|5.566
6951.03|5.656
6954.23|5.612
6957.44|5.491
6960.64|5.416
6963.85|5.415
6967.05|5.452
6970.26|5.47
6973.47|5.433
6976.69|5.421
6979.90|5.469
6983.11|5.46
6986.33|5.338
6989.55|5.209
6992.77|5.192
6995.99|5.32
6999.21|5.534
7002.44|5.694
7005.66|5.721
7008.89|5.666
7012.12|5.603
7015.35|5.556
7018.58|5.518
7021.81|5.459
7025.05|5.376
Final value 5.64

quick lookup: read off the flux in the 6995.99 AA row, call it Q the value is 5.32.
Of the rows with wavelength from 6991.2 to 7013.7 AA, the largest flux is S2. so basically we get 5.721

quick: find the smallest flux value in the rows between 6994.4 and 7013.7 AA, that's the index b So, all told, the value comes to 5.32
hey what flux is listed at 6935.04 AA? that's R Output 5.581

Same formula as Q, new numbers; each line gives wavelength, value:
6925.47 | 6.434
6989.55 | 5.209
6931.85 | 5.988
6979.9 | 5.469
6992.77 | 5.192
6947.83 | 5.566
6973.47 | 5.433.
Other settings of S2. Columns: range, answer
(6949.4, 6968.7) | 5.656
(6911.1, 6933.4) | 6.434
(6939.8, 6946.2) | 5.427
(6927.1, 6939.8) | 6.355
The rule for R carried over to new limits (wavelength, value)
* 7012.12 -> 5.603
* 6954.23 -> 5.612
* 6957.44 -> 5.491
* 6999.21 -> 5.534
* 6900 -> 5.464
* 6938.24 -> 5.35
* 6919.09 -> 5.908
